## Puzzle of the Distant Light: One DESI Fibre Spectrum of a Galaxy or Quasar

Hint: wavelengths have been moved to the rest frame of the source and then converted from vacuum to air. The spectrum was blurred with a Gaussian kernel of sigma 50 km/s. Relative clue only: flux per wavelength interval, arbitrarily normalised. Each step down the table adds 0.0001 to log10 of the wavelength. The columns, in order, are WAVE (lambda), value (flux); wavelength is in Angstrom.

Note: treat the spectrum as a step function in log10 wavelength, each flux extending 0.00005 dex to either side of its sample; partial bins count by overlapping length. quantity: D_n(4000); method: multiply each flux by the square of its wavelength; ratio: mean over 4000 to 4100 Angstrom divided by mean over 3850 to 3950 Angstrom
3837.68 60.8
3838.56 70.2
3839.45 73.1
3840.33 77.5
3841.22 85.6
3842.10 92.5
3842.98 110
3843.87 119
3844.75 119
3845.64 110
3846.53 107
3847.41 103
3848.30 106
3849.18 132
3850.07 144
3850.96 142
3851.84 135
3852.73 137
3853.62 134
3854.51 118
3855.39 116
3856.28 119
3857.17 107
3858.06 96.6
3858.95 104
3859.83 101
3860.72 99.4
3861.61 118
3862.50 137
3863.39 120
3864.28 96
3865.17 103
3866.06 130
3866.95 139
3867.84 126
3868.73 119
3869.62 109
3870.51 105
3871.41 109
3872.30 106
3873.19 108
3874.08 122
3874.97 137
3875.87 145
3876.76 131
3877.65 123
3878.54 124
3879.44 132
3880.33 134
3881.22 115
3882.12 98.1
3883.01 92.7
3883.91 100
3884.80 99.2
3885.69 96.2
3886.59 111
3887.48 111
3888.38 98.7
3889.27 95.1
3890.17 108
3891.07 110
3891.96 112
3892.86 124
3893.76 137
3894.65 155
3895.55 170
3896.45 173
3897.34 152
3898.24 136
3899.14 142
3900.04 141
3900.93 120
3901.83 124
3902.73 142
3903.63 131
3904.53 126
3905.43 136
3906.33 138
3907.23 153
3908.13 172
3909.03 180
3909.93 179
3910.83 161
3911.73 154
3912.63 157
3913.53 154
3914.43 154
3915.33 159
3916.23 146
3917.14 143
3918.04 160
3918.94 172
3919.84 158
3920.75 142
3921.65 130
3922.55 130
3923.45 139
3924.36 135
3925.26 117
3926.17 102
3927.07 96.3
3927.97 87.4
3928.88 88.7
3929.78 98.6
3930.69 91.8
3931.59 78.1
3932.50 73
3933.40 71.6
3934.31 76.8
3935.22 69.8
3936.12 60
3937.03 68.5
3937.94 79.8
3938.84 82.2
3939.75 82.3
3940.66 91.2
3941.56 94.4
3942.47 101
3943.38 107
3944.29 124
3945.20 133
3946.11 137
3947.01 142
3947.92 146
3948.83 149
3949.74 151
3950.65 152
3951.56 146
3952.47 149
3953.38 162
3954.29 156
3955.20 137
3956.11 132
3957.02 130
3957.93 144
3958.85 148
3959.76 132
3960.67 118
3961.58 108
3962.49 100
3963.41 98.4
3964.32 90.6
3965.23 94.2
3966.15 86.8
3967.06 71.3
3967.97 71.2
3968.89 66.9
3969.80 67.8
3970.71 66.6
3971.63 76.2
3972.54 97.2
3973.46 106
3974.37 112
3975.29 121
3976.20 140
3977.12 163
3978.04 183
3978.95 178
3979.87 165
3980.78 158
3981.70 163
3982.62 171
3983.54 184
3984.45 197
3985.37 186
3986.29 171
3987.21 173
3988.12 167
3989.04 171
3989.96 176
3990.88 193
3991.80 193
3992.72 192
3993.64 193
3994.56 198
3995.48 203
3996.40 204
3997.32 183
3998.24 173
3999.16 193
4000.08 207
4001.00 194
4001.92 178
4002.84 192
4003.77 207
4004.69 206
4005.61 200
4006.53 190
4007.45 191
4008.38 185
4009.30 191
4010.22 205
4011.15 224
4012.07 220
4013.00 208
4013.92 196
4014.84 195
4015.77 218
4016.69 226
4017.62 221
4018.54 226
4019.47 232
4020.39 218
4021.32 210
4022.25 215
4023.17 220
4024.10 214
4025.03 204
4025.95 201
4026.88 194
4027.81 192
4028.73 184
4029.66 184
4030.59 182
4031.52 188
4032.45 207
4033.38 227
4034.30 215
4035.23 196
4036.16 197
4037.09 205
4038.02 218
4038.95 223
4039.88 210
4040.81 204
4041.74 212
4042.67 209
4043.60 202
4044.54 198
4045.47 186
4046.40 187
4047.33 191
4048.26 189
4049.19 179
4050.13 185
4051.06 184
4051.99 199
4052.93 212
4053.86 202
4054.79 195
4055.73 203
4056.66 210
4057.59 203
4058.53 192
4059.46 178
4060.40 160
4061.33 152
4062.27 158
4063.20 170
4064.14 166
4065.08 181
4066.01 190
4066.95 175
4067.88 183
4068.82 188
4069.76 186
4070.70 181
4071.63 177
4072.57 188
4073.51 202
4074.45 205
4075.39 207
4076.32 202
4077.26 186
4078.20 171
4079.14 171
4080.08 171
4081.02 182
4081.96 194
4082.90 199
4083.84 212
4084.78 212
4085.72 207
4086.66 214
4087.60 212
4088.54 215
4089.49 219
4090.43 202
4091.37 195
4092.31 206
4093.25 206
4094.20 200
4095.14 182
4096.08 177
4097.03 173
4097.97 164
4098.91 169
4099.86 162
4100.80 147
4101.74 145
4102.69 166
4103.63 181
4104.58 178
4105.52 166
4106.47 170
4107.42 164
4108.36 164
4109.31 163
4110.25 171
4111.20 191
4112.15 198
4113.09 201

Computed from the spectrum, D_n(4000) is 1.7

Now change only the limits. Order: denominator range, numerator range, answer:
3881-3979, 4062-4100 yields 1.68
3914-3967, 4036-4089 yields 1.74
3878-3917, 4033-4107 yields 1.55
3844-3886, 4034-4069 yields 1.80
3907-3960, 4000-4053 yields 1.68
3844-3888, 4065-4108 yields 1.78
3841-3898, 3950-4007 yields 1.35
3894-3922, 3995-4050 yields 1.42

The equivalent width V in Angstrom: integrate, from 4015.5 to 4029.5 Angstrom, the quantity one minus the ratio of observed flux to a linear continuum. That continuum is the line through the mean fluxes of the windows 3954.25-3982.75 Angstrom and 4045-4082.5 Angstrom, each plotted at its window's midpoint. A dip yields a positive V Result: -4.8 Angstrom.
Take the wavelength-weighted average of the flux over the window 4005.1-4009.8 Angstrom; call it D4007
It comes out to 192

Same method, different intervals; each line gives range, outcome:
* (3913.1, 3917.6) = 151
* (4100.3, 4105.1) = 164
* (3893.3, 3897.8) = 157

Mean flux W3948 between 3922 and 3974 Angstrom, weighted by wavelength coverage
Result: 107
